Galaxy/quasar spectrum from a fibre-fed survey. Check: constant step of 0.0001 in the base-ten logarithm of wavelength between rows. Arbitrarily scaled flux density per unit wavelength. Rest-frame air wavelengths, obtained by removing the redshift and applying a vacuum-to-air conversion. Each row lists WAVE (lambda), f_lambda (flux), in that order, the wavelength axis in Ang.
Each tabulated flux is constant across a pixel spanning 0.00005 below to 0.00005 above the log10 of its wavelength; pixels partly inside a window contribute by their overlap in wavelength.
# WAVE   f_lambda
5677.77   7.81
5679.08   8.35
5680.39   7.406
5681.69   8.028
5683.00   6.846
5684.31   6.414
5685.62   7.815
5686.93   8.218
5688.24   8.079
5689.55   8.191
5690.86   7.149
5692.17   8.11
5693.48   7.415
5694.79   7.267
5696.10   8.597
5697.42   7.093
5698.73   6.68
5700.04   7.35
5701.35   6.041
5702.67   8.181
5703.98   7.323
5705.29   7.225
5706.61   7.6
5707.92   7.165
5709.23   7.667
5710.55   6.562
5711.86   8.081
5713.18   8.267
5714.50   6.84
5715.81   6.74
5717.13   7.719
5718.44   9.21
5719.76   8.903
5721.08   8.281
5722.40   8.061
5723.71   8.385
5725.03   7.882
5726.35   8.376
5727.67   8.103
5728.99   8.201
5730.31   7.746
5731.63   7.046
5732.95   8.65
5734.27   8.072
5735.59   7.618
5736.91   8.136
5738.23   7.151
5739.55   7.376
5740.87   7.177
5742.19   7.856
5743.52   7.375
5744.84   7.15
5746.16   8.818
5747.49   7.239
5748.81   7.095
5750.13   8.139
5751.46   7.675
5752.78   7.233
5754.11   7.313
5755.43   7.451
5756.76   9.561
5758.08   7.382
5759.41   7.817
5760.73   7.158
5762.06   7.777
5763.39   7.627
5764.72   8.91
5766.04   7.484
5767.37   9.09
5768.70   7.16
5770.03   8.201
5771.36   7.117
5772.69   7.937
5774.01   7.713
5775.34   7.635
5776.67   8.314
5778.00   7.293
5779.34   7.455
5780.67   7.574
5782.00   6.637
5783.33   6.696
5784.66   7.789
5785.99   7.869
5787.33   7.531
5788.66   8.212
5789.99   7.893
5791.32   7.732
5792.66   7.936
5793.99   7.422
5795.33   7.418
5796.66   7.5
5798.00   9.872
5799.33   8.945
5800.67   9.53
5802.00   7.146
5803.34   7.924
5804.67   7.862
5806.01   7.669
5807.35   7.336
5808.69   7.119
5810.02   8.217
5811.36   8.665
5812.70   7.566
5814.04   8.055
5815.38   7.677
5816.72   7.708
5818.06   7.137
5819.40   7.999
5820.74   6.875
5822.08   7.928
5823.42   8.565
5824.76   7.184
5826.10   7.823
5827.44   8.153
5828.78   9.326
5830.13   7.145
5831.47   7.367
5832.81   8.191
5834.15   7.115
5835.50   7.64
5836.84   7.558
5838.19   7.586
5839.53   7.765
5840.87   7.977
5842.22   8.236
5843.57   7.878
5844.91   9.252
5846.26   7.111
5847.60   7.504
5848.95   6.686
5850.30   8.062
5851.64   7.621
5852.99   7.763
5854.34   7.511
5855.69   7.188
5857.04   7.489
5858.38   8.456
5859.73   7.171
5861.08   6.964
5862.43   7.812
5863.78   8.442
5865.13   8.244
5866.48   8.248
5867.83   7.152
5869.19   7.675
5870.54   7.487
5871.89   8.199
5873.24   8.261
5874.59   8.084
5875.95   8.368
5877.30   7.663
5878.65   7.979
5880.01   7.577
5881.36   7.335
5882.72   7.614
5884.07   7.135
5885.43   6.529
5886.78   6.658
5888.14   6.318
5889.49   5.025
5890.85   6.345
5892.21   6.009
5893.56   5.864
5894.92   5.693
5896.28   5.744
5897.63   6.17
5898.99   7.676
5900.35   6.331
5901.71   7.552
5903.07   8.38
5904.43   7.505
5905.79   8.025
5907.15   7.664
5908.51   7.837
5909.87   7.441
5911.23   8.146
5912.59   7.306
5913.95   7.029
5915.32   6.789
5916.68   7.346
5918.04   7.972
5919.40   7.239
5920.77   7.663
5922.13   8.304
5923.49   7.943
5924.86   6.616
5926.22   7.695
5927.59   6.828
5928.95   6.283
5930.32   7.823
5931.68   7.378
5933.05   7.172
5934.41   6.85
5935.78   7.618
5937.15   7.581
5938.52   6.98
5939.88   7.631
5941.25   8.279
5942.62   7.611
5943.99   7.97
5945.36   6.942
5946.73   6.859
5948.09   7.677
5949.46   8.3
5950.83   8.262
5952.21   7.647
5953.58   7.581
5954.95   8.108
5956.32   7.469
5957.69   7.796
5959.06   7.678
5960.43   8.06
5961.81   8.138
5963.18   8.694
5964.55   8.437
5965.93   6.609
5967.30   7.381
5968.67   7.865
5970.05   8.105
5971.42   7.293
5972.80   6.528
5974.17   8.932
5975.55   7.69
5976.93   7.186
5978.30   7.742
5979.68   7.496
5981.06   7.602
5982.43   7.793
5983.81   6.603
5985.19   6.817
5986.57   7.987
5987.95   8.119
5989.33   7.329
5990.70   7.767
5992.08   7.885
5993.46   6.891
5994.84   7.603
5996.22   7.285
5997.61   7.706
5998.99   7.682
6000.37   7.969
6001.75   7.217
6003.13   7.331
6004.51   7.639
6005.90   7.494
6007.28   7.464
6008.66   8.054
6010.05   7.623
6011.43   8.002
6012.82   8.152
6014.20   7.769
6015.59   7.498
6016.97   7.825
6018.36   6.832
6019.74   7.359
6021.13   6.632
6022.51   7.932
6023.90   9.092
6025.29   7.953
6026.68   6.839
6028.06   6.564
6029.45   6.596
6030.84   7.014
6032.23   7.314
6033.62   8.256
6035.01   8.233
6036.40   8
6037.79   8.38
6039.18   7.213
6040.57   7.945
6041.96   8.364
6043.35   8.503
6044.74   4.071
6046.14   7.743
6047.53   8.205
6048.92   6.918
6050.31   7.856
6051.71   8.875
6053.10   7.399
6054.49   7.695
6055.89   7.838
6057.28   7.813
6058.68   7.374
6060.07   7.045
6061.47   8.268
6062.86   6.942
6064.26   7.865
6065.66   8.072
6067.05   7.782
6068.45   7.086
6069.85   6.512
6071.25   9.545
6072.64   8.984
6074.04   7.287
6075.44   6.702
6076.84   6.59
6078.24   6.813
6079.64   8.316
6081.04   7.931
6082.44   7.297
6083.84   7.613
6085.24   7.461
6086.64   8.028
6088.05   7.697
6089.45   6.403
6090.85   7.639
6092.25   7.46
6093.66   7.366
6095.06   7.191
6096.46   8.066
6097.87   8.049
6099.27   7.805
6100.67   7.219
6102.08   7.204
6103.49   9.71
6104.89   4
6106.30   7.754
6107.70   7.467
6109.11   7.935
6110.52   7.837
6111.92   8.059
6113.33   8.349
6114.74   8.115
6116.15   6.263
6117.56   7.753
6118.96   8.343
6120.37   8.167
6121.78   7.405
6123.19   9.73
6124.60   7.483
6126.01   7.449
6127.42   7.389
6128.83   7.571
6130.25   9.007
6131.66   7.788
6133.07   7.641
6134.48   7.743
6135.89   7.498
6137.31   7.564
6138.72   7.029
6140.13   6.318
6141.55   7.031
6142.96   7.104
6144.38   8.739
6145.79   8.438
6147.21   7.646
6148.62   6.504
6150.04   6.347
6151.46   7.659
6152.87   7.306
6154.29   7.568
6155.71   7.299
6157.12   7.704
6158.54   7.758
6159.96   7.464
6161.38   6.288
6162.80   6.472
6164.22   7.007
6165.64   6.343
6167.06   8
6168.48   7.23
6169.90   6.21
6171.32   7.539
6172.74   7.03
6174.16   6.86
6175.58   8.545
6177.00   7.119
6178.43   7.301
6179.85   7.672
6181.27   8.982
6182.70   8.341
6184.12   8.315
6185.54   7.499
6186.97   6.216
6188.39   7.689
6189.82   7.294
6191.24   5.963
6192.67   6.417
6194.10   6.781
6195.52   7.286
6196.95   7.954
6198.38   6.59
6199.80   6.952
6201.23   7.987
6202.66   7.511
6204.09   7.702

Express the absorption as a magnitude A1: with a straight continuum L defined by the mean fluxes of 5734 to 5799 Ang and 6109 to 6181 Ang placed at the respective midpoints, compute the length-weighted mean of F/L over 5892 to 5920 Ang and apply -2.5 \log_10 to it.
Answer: 0.07 mag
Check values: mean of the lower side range 7.73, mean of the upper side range 7.51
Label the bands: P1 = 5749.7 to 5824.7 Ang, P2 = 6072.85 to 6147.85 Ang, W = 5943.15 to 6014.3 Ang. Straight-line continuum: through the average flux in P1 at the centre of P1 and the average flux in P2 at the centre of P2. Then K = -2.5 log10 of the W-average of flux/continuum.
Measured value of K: 0.00 mag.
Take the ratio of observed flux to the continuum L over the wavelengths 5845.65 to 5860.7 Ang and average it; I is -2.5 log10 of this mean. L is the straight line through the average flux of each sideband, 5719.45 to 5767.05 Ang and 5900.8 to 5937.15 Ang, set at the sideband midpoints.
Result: 0.016 mag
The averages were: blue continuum 7.84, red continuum 7.47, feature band 7.5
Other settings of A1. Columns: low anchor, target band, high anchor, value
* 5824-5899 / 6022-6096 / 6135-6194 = -0.03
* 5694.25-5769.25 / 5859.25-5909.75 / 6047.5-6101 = 0.06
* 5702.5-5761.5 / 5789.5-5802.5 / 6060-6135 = -0.06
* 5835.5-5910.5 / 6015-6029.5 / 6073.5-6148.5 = 0.02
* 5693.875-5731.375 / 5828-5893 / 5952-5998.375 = 0.02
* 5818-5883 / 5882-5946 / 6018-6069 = 0.08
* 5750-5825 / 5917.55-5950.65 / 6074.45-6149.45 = 0.03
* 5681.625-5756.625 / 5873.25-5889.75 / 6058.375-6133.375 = 0.05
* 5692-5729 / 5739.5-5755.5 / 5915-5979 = 0.02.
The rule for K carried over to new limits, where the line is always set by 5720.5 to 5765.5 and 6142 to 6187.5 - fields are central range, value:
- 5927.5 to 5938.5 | 0.06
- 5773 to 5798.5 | 0.01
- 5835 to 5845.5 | -0.04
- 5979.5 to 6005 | 0.01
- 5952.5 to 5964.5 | -0.05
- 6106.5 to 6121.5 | -0.05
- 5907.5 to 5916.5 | 0.03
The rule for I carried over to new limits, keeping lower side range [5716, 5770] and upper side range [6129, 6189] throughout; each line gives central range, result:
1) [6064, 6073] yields -0.06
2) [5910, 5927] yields 0.03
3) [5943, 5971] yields -0.02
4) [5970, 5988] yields 0.01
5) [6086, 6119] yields -0.01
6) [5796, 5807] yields -0.06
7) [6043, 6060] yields 0.01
